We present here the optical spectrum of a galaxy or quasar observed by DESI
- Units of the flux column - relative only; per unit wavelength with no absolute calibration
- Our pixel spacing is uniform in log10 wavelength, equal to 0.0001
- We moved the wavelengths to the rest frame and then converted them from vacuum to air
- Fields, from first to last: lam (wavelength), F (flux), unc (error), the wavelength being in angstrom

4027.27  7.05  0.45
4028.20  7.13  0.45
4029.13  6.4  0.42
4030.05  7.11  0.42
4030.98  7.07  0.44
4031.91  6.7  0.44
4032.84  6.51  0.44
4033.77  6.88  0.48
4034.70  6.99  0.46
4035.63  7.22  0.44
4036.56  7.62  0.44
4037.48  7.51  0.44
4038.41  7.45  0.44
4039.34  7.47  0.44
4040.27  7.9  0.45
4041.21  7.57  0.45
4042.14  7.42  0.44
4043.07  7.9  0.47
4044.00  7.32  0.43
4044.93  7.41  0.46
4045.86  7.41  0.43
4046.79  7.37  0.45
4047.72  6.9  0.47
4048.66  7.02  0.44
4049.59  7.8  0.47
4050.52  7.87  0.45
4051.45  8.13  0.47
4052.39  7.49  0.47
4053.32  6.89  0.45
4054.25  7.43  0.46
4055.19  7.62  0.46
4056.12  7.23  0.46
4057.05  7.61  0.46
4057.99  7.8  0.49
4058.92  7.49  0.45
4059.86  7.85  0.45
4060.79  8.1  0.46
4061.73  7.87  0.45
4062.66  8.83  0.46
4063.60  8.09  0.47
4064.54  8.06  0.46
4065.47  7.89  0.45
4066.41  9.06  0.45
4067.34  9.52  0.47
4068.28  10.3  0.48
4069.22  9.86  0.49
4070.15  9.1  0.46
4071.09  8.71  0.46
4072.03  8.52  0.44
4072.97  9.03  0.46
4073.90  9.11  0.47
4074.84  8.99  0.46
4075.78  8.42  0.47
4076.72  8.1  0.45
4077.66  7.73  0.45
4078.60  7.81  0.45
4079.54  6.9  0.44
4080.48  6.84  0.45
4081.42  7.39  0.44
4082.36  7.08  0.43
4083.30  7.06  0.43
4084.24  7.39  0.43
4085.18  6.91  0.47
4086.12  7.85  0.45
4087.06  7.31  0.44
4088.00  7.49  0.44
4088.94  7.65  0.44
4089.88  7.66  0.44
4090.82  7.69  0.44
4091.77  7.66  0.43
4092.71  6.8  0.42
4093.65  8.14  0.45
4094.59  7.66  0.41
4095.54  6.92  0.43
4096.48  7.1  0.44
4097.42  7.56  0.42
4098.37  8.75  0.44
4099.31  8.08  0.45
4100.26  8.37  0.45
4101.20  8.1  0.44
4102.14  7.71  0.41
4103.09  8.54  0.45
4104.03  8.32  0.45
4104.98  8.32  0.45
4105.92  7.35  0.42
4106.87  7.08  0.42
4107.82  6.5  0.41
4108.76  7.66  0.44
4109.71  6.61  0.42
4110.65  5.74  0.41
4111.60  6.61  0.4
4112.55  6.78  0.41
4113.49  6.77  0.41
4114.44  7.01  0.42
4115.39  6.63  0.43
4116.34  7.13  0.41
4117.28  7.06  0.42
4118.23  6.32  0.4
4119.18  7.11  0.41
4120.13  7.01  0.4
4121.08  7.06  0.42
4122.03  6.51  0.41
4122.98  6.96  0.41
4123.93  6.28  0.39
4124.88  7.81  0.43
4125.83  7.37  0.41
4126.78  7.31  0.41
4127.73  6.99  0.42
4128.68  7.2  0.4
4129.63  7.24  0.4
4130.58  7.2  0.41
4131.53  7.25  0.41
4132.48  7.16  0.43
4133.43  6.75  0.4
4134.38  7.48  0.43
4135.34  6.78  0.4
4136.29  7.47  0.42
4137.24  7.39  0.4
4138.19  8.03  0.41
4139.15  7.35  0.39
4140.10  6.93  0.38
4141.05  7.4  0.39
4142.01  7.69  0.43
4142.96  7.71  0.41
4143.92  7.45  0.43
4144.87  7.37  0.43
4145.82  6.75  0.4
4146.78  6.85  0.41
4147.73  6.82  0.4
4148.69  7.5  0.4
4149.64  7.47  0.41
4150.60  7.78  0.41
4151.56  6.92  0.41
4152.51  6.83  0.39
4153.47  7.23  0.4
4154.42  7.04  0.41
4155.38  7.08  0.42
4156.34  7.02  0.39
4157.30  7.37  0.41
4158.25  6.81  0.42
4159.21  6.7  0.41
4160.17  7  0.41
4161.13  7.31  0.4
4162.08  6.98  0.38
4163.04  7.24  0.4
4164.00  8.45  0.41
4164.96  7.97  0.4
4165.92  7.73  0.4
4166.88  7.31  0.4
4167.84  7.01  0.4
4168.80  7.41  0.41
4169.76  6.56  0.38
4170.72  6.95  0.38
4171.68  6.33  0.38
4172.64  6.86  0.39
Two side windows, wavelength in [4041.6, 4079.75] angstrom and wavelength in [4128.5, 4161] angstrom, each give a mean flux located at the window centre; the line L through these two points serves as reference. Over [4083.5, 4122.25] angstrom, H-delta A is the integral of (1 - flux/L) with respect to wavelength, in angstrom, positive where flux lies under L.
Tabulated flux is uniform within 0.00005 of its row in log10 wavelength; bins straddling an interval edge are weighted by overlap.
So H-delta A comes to 1.5 angstrom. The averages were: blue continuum 8.06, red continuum 7.21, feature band 7.34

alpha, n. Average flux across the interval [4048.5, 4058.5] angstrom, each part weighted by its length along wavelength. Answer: 7.56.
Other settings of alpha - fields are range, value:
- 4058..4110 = 7.95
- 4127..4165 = 7.24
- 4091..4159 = 7.25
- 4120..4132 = 7.09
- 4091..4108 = 7.74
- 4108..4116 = 6.73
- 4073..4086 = 7.72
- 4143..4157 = 7.17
